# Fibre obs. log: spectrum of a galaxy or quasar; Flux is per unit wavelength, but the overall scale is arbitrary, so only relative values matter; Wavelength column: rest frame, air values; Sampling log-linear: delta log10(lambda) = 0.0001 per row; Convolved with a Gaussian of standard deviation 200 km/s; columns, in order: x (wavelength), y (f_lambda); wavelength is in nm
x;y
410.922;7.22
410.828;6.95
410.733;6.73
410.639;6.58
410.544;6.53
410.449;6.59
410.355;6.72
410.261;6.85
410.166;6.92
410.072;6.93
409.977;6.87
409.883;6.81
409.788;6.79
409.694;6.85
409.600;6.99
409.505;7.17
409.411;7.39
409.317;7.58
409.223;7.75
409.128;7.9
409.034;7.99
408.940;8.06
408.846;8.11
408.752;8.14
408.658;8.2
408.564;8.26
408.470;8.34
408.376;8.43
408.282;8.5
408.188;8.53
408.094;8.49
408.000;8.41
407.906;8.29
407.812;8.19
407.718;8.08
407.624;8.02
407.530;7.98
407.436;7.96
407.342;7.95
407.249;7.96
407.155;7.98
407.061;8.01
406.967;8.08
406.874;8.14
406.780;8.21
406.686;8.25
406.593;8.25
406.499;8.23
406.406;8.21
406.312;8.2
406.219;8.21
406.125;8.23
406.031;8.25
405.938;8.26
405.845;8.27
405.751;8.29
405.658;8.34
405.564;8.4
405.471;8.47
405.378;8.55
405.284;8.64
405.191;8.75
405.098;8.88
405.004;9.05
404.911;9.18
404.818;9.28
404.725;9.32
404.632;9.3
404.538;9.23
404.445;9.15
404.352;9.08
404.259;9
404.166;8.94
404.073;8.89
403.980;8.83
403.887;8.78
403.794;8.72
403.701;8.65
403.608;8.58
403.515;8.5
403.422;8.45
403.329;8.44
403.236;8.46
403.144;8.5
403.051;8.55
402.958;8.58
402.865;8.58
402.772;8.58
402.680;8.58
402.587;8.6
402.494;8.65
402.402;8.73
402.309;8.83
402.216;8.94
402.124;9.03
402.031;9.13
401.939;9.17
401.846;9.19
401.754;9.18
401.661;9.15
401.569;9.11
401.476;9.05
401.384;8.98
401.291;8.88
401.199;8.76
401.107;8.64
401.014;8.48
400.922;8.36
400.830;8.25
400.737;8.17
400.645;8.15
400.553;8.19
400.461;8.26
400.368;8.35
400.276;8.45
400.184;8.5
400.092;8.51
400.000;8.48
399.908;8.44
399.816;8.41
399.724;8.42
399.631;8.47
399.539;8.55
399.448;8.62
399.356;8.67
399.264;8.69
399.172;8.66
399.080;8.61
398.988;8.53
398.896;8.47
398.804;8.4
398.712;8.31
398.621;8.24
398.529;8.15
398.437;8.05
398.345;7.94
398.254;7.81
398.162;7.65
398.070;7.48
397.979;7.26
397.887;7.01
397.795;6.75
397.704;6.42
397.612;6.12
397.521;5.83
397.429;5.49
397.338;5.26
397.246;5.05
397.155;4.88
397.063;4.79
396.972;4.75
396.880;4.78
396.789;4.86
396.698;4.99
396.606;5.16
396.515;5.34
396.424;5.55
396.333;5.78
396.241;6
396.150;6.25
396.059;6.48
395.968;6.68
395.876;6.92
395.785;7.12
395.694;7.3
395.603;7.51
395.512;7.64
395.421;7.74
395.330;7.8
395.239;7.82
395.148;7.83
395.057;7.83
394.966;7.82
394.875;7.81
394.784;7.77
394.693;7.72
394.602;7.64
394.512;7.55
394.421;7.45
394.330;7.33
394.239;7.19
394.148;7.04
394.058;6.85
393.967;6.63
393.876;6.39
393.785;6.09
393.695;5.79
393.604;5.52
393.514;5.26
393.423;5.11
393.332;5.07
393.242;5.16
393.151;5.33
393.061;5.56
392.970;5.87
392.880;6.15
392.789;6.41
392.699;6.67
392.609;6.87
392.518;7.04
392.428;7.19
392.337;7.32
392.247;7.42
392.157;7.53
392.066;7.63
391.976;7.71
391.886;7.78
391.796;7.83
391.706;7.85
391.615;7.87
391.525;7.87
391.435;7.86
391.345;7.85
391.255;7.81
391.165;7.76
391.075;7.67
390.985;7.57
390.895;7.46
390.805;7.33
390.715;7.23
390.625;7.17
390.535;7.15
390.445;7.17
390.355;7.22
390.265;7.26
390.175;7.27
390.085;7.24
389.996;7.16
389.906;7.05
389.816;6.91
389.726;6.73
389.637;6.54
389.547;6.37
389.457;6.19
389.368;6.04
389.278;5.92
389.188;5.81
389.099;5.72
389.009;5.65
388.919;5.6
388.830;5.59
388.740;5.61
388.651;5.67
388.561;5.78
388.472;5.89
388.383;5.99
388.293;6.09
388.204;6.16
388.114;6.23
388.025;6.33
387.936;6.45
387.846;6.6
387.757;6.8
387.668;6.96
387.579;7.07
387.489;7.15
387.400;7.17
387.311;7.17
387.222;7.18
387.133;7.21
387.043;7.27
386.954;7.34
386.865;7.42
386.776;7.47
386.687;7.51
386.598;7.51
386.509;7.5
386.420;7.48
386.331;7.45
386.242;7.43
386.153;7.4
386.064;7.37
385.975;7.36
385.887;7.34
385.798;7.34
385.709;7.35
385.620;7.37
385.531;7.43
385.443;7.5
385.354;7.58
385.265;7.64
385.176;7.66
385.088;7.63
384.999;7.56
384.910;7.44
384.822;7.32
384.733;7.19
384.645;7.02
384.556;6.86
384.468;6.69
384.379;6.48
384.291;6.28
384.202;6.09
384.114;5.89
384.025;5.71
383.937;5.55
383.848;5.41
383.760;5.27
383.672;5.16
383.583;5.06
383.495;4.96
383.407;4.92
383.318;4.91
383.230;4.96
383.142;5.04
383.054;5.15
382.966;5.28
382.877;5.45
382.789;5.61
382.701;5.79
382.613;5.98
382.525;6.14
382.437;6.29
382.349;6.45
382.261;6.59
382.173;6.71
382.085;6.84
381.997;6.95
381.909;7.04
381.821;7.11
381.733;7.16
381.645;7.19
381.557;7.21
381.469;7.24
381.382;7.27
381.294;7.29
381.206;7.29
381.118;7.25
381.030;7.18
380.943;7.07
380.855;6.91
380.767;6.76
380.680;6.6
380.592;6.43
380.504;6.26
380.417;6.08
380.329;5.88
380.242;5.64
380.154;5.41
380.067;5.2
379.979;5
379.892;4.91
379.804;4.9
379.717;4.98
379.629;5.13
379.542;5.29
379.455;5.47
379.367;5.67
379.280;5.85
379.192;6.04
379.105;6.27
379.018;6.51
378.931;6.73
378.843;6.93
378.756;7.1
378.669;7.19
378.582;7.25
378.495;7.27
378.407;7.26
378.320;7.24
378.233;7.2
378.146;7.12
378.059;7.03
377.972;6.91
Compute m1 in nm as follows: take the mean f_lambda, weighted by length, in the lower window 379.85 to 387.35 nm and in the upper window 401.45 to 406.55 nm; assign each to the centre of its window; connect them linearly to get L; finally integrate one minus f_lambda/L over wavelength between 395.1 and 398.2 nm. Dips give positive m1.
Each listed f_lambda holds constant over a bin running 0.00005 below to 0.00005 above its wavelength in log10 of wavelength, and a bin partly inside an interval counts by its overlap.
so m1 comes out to 0.65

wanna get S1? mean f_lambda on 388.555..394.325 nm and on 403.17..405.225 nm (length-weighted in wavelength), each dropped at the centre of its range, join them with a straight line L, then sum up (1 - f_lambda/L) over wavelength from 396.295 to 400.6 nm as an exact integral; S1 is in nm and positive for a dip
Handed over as 0.39 nm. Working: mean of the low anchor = 6.72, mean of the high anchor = 8.88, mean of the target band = 7.23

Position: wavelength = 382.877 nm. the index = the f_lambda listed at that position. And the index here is 5.45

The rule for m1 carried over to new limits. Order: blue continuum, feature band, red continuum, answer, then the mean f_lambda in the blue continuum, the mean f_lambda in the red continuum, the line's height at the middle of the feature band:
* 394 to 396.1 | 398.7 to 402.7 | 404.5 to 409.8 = -0.43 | 7.42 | 8.23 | 7.8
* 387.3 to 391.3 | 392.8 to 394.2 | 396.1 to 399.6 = 0.18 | 6.66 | 6.83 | 6.74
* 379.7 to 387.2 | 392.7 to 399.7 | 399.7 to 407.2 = 0.93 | 6.56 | 8.61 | 7.87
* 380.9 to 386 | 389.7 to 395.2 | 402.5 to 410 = 0.15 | 6.54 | 8.32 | 7.24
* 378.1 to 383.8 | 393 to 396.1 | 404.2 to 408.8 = 0.24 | 6.22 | 8.44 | 7.4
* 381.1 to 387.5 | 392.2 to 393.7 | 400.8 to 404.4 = 0.31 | 6.71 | 8.77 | 7.68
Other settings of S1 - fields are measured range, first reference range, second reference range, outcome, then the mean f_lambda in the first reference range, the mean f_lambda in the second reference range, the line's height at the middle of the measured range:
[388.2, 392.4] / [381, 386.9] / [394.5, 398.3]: -0.19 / 6.67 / 6.57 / 6.62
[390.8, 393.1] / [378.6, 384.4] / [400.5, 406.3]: 0.01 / 6.1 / 8.71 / 7.35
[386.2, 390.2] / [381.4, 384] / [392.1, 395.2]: -0.19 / 5.99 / 6.72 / 6.36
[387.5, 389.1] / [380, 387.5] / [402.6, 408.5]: 0.20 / 6.65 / 8.5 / 7.04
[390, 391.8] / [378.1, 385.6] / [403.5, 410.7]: -0.13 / 6.37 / 8.13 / 7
